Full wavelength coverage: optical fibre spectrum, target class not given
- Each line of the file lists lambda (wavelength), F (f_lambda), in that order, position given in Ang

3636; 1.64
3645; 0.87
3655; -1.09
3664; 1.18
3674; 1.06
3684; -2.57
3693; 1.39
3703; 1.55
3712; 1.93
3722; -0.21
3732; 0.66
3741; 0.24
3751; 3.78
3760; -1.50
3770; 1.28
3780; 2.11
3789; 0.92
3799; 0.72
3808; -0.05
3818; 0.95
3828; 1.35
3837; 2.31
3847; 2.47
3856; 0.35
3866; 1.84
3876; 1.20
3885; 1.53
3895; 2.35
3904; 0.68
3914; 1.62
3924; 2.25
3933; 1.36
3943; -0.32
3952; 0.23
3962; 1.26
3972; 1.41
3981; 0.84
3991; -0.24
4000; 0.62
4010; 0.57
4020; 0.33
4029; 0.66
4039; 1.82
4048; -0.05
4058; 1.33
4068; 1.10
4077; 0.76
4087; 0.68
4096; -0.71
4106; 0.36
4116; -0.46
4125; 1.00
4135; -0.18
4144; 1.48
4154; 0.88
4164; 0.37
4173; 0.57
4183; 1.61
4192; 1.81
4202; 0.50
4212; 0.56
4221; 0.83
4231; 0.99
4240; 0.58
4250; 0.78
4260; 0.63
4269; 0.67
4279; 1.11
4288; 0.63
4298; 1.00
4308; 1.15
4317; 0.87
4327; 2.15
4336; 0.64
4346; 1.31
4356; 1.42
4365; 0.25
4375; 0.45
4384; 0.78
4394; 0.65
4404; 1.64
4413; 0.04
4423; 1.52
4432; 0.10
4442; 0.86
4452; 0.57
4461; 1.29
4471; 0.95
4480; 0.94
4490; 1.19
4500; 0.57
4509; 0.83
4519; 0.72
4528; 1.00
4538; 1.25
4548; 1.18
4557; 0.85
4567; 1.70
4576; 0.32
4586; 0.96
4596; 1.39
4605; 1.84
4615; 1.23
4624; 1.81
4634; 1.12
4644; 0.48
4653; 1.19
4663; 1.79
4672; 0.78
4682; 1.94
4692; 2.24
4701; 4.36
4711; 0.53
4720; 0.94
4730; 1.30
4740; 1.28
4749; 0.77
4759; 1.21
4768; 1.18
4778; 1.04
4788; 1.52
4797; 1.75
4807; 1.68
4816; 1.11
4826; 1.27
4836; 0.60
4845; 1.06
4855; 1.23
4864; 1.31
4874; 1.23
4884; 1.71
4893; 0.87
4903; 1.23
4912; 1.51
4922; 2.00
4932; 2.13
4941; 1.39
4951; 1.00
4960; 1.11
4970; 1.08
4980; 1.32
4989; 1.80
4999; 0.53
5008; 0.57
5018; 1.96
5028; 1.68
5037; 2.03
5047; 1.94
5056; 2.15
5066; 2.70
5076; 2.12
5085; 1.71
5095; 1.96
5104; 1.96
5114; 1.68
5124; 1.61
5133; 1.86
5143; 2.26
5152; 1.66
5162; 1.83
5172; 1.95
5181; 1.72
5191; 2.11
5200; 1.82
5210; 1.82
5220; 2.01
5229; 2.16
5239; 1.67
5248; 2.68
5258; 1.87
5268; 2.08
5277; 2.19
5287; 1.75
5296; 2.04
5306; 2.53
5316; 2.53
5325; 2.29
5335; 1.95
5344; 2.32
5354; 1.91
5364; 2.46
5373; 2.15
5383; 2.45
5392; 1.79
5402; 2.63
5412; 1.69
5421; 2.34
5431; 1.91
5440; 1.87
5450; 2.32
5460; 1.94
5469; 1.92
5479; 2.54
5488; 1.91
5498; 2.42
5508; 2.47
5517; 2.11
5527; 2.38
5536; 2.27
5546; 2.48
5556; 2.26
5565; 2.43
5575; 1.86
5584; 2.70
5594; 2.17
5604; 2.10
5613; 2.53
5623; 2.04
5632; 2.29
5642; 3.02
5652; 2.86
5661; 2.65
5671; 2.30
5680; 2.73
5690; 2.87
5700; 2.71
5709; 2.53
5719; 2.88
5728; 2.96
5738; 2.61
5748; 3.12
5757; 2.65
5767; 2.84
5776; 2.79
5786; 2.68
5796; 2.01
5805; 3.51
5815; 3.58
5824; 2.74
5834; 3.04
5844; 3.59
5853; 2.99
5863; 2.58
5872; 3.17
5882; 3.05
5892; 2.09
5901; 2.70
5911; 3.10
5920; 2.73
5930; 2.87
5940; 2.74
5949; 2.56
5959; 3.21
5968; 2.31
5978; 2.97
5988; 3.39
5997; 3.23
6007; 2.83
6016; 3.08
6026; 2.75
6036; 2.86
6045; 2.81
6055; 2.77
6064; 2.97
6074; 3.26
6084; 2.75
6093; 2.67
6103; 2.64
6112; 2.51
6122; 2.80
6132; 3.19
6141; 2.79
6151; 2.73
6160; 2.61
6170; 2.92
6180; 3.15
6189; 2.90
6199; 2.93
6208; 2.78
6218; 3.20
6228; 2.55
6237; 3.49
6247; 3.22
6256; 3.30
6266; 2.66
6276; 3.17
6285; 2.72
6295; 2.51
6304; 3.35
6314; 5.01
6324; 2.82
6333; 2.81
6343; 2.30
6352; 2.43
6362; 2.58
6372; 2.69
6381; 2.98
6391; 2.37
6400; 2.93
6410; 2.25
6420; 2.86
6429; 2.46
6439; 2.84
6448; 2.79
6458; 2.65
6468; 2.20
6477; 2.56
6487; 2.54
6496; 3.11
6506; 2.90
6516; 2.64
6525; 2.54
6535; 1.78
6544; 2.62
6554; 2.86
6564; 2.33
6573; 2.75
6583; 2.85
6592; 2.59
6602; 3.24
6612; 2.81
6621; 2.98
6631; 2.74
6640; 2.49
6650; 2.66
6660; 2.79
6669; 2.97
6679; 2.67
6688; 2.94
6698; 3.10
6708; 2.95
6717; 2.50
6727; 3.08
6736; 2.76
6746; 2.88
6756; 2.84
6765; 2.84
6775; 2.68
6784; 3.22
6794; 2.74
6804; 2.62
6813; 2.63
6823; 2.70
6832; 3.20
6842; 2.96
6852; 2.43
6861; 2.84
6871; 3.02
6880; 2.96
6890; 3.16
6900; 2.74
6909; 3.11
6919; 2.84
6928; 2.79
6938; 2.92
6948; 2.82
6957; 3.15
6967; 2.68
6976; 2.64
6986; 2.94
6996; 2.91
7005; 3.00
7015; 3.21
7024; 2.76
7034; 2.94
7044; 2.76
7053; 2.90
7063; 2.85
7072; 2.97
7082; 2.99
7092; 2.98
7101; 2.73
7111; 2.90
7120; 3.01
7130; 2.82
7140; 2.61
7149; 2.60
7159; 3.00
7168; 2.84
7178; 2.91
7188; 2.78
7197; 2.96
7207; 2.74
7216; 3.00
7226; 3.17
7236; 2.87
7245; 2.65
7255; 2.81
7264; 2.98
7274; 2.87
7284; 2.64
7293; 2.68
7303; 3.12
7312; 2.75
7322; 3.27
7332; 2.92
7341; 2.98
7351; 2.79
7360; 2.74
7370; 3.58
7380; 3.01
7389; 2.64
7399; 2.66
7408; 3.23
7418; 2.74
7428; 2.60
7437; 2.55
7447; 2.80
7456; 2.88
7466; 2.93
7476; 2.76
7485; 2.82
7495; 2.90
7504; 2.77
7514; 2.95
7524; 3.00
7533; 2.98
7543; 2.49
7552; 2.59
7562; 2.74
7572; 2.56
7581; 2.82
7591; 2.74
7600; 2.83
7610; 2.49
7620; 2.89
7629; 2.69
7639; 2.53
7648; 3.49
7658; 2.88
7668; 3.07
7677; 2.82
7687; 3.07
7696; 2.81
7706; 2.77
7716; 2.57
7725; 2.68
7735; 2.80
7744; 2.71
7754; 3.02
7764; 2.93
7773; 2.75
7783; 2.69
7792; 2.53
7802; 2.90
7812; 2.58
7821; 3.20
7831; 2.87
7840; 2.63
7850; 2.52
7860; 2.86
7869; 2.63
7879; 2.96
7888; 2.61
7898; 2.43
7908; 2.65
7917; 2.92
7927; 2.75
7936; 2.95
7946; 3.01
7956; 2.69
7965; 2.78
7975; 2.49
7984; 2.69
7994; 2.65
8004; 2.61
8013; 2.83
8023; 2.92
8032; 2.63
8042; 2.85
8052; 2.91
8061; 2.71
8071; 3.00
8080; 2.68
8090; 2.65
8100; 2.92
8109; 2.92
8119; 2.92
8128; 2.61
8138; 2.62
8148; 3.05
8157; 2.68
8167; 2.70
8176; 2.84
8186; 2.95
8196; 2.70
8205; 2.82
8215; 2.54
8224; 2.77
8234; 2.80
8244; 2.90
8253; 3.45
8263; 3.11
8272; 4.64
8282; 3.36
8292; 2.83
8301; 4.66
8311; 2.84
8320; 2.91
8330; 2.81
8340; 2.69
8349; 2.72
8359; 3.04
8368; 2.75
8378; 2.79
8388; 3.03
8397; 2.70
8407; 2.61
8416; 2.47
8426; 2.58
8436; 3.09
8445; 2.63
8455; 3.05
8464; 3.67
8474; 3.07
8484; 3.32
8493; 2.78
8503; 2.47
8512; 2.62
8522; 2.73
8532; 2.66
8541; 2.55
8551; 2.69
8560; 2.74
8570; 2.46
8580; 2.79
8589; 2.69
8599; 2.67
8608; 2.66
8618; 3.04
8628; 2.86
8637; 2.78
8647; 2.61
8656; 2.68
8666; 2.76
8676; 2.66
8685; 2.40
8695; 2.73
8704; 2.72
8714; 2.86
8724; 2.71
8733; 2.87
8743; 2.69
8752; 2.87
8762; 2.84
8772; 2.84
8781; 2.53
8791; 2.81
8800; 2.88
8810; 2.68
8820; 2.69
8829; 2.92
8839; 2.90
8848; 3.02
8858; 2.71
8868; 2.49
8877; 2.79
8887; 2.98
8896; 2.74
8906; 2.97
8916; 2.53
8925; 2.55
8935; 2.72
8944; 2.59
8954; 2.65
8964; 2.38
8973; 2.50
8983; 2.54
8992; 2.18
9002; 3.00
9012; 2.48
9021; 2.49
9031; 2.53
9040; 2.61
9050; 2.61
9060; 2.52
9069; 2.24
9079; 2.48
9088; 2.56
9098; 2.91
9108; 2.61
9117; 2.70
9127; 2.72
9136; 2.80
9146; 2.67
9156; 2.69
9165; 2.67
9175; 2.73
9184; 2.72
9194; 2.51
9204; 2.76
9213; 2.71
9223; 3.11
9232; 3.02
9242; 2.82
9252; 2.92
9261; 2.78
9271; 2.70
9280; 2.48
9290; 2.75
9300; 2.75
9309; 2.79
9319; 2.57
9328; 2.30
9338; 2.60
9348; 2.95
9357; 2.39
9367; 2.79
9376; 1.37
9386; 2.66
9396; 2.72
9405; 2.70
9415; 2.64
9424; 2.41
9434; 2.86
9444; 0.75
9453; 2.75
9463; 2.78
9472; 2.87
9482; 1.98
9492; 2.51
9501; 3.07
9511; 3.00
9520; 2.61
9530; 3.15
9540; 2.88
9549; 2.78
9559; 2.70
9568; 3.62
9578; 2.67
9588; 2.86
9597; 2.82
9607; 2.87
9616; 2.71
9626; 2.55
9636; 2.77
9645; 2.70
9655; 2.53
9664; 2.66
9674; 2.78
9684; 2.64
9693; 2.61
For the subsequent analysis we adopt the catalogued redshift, 0.26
